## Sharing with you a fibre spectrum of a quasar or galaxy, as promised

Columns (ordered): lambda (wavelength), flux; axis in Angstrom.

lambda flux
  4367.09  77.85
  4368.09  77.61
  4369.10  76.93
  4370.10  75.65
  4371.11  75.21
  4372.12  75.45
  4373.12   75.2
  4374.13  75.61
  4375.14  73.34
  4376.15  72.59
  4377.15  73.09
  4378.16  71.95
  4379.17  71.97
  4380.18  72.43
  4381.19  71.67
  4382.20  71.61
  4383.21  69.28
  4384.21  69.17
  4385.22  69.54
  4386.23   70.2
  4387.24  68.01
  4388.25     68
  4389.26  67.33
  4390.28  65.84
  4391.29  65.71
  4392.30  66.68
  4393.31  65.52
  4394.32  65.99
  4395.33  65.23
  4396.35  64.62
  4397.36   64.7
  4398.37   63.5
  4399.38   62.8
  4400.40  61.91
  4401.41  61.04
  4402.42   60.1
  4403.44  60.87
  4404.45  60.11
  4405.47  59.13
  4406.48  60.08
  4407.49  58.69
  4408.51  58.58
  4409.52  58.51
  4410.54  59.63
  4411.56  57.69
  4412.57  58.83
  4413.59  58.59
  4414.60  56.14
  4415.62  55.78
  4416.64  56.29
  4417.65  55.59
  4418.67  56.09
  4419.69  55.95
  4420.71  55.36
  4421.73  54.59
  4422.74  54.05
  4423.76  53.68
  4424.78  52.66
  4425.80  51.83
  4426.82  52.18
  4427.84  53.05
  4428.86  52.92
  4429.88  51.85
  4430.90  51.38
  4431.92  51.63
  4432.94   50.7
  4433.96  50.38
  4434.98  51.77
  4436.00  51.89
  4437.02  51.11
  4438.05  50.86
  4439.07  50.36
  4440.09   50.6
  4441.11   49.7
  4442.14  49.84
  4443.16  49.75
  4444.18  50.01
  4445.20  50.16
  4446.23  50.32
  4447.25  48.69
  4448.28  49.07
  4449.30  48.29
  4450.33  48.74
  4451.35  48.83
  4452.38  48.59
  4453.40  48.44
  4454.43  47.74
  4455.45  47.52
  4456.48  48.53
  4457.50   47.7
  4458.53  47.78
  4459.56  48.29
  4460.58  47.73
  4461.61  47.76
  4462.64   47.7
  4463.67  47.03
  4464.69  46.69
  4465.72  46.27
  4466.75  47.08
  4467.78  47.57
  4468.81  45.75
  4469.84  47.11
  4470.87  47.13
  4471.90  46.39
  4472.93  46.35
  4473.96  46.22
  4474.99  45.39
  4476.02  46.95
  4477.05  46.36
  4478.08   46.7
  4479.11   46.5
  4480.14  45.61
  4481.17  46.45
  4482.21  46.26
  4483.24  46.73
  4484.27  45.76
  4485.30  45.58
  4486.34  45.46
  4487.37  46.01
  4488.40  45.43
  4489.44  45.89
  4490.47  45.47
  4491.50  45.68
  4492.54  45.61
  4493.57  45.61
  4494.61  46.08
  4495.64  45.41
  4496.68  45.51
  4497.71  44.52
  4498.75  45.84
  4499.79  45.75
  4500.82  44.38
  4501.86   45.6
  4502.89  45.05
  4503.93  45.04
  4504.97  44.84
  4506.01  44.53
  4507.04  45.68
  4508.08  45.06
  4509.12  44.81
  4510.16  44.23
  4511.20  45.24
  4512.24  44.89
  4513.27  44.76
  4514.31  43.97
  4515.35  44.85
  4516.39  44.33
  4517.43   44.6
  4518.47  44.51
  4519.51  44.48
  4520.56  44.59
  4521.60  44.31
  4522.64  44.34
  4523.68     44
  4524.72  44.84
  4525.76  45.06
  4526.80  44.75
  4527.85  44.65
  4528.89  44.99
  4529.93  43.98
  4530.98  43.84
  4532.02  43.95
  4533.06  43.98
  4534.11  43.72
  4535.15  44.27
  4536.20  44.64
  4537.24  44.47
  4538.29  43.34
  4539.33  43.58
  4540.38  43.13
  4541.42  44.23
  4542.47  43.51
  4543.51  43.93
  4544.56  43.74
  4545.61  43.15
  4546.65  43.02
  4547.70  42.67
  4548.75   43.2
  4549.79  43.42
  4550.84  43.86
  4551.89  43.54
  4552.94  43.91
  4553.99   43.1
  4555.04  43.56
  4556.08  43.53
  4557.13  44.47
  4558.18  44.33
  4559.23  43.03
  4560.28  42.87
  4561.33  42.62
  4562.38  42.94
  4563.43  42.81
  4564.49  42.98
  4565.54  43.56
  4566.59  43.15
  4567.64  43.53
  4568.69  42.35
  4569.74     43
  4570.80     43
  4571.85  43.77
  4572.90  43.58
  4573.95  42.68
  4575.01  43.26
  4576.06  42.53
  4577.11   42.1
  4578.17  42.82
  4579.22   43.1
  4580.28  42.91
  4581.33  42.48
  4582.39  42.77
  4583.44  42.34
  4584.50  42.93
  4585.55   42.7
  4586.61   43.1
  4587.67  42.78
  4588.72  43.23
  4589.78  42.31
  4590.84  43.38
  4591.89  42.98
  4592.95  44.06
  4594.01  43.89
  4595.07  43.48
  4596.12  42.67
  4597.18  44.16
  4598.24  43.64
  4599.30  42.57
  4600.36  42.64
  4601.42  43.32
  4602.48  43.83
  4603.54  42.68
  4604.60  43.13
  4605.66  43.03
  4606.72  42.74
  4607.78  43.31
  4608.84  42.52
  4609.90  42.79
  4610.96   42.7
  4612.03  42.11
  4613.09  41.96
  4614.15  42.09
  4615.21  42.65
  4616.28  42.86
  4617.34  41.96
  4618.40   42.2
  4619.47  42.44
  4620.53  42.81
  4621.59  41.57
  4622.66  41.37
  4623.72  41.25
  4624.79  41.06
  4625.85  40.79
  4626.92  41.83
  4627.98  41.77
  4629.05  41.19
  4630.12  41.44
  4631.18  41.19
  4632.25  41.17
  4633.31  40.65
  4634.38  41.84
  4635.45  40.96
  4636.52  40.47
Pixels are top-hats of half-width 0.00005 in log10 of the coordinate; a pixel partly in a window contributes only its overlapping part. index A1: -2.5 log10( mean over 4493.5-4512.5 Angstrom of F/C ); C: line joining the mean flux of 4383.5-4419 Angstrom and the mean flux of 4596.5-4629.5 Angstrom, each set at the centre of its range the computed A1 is 0.17 mag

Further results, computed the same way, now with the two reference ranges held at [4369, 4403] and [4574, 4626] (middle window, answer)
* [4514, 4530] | 0.174 mag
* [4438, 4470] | 0.243 mag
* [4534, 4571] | 0.119 mag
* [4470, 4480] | 0.241 mag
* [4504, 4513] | 0.198 mag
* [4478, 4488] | 0.232 mag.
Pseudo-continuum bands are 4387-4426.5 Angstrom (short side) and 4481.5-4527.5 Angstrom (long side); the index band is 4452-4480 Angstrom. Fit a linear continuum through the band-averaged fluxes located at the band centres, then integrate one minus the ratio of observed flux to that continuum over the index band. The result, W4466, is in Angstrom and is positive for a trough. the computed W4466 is 2.1 Angstrom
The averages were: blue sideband 60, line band 47.1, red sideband 45.1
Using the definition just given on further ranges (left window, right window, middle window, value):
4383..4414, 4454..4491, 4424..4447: 1.62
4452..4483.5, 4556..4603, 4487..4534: 0.66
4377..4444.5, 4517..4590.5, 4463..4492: 3.14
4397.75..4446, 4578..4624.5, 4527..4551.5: 1.67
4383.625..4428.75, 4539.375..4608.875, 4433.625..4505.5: 8.77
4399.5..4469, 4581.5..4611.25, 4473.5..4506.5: 2.38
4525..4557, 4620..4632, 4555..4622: -0.70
